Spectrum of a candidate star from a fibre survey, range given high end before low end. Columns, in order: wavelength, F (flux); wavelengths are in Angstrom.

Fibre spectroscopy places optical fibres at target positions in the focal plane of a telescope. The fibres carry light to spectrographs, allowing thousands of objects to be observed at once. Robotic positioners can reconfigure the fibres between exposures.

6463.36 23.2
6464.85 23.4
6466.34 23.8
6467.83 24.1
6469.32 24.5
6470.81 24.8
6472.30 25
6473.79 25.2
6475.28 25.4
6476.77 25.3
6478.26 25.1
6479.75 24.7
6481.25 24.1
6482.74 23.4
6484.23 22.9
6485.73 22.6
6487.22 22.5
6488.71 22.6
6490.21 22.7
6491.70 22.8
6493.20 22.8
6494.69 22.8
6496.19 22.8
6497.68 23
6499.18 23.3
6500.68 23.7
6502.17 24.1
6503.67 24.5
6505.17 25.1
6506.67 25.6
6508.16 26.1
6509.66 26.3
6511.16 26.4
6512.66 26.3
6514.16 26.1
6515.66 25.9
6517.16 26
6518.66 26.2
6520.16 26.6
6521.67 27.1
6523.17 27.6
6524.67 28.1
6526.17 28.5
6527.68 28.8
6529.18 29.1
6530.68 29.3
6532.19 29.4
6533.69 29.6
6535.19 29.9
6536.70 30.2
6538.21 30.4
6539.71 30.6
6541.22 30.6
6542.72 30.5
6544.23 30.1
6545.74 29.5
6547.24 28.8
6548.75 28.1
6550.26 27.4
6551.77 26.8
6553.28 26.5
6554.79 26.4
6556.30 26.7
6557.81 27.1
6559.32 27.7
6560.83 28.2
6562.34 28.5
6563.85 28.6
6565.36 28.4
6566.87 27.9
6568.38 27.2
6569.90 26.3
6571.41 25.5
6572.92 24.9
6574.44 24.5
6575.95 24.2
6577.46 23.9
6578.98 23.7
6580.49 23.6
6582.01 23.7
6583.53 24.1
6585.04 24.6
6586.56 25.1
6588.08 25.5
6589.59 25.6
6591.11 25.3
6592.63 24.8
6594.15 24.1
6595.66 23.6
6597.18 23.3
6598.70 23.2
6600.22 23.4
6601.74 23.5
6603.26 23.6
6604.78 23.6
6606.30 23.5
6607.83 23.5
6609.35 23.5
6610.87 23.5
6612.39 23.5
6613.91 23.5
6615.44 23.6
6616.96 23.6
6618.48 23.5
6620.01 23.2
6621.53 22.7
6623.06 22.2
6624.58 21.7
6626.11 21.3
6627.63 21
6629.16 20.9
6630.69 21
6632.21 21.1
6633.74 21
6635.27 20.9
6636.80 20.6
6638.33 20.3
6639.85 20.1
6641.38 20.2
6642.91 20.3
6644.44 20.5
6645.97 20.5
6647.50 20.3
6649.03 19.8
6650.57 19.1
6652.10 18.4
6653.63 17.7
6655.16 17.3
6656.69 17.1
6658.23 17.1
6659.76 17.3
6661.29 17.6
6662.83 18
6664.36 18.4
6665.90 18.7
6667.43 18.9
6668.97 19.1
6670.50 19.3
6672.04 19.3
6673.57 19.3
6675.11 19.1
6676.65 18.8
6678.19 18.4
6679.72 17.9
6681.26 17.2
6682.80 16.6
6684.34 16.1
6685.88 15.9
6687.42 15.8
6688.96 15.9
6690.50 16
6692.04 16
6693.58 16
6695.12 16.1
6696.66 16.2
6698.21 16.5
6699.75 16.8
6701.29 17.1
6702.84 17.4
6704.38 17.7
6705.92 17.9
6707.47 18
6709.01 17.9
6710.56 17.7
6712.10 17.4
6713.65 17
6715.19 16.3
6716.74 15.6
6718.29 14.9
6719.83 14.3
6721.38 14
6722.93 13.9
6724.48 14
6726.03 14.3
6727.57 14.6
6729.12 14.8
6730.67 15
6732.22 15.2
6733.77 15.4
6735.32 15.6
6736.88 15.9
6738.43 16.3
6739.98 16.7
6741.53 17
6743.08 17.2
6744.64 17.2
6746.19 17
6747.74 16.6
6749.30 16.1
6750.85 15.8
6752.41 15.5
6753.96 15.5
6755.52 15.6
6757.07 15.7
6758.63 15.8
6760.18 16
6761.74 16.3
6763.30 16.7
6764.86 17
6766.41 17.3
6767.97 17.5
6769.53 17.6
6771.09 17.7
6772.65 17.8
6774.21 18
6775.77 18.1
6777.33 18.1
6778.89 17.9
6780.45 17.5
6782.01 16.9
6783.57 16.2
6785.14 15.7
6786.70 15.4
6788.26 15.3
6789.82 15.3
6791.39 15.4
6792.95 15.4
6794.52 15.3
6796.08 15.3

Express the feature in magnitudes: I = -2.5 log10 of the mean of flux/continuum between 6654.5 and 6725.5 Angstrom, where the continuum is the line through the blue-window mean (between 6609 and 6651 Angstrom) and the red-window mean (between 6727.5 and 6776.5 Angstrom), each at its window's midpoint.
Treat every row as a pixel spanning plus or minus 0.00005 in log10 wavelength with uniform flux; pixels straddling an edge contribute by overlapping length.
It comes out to 0.121 mag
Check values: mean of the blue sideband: 21.5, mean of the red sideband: 16.4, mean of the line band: 17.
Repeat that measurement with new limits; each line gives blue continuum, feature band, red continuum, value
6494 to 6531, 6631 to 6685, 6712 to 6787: 0.06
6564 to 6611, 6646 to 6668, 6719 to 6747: 0.11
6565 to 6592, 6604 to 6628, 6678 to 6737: -0.02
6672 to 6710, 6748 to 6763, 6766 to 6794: 0.07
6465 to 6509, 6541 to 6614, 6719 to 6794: -0.20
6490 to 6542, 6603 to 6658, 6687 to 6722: -0.04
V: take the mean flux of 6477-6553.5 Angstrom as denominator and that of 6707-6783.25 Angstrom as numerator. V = 0.62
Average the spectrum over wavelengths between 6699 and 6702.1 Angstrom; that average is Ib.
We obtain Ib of 16.9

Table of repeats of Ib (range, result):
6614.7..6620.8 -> 23.5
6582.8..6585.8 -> 24.4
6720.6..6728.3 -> 14.2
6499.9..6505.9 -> 24.3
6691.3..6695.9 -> 16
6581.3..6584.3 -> 23.9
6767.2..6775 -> 17.7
